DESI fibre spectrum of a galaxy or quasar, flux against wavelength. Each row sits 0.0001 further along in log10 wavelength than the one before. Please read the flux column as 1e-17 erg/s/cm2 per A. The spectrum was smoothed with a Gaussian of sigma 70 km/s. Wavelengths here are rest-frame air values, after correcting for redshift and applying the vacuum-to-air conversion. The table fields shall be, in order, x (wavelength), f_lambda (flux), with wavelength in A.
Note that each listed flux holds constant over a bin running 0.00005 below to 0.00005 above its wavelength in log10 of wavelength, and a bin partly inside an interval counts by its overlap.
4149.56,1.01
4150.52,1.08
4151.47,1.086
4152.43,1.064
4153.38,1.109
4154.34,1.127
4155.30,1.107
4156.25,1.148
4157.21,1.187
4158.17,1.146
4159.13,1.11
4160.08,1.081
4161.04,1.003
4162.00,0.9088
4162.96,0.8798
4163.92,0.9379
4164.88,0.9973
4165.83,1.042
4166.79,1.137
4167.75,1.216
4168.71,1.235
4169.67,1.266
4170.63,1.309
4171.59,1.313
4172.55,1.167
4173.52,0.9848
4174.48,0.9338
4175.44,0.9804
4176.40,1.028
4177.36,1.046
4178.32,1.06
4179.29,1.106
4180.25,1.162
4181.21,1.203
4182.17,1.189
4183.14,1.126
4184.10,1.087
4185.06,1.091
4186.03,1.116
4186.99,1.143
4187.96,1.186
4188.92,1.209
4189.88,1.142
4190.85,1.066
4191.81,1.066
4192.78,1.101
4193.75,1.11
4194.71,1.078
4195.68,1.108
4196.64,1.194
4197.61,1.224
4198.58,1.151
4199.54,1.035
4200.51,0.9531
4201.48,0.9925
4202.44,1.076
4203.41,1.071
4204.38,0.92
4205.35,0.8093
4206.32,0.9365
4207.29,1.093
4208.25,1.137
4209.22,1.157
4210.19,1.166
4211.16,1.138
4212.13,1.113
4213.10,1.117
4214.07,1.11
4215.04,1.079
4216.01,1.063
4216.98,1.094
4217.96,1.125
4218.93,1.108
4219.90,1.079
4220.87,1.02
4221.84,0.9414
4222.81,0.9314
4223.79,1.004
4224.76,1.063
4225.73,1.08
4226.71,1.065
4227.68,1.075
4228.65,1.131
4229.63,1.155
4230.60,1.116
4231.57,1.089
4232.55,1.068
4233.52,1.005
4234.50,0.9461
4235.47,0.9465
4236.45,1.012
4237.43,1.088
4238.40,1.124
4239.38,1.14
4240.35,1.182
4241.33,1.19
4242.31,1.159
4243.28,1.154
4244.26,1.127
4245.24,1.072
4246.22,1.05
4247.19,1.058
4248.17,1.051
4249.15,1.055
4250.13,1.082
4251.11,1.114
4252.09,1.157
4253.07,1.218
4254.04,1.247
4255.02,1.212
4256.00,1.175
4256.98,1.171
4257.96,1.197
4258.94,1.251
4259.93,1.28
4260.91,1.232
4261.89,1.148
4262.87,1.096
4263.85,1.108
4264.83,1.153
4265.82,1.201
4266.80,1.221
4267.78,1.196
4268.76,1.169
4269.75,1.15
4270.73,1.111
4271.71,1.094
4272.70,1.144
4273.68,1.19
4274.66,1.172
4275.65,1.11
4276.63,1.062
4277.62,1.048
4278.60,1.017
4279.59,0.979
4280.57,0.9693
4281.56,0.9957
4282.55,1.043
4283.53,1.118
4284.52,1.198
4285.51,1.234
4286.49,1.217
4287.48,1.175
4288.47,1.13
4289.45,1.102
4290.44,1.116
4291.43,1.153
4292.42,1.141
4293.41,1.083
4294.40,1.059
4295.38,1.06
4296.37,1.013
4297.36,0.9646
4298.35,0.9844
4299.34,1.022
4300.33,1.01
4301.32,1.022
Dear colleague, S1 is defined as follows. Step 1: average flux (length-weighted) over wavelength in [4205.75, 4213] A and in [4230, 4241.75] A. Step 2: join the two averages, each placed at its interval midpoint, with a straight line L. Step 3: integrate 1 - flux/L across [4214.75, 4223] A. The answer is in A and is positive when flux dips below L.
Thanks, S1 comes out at 0.3 A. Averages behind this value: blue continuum 1.1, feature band 1.05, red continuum 1.08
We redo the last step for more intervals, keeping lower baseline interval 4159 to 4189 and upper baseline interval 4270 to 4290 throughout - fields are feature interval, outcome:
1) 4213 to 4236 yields 0.9 A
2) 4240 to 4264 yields -1.0 A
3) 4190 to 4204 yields 0.2 A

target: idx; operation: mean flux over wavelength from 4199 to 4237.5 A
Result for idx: 1.05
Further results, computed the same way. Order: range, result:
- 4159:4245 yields 1.09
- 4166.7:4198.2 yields 1.13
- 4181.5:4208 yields 1.09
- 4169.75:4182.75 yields 1.12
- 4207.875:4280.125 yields 1.11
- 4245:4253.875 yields 1.1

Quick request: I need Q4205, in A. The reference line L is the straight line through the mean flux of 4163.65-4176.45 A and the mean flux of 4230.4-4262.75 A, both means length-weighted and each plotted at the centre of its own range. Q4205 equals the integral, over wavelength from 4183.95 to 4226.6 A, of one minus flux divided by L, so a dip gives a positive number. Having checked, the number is 1.6 A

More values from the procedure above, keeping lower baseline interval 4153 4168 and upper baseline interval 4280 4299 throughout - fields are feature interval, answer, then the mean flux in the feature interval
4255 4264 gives -0.8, 1.19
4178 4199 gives -1.2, 1.13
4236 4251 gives -0.3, 1.1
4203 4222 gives 0.2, 1.07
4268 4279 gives -0.3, 1.12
